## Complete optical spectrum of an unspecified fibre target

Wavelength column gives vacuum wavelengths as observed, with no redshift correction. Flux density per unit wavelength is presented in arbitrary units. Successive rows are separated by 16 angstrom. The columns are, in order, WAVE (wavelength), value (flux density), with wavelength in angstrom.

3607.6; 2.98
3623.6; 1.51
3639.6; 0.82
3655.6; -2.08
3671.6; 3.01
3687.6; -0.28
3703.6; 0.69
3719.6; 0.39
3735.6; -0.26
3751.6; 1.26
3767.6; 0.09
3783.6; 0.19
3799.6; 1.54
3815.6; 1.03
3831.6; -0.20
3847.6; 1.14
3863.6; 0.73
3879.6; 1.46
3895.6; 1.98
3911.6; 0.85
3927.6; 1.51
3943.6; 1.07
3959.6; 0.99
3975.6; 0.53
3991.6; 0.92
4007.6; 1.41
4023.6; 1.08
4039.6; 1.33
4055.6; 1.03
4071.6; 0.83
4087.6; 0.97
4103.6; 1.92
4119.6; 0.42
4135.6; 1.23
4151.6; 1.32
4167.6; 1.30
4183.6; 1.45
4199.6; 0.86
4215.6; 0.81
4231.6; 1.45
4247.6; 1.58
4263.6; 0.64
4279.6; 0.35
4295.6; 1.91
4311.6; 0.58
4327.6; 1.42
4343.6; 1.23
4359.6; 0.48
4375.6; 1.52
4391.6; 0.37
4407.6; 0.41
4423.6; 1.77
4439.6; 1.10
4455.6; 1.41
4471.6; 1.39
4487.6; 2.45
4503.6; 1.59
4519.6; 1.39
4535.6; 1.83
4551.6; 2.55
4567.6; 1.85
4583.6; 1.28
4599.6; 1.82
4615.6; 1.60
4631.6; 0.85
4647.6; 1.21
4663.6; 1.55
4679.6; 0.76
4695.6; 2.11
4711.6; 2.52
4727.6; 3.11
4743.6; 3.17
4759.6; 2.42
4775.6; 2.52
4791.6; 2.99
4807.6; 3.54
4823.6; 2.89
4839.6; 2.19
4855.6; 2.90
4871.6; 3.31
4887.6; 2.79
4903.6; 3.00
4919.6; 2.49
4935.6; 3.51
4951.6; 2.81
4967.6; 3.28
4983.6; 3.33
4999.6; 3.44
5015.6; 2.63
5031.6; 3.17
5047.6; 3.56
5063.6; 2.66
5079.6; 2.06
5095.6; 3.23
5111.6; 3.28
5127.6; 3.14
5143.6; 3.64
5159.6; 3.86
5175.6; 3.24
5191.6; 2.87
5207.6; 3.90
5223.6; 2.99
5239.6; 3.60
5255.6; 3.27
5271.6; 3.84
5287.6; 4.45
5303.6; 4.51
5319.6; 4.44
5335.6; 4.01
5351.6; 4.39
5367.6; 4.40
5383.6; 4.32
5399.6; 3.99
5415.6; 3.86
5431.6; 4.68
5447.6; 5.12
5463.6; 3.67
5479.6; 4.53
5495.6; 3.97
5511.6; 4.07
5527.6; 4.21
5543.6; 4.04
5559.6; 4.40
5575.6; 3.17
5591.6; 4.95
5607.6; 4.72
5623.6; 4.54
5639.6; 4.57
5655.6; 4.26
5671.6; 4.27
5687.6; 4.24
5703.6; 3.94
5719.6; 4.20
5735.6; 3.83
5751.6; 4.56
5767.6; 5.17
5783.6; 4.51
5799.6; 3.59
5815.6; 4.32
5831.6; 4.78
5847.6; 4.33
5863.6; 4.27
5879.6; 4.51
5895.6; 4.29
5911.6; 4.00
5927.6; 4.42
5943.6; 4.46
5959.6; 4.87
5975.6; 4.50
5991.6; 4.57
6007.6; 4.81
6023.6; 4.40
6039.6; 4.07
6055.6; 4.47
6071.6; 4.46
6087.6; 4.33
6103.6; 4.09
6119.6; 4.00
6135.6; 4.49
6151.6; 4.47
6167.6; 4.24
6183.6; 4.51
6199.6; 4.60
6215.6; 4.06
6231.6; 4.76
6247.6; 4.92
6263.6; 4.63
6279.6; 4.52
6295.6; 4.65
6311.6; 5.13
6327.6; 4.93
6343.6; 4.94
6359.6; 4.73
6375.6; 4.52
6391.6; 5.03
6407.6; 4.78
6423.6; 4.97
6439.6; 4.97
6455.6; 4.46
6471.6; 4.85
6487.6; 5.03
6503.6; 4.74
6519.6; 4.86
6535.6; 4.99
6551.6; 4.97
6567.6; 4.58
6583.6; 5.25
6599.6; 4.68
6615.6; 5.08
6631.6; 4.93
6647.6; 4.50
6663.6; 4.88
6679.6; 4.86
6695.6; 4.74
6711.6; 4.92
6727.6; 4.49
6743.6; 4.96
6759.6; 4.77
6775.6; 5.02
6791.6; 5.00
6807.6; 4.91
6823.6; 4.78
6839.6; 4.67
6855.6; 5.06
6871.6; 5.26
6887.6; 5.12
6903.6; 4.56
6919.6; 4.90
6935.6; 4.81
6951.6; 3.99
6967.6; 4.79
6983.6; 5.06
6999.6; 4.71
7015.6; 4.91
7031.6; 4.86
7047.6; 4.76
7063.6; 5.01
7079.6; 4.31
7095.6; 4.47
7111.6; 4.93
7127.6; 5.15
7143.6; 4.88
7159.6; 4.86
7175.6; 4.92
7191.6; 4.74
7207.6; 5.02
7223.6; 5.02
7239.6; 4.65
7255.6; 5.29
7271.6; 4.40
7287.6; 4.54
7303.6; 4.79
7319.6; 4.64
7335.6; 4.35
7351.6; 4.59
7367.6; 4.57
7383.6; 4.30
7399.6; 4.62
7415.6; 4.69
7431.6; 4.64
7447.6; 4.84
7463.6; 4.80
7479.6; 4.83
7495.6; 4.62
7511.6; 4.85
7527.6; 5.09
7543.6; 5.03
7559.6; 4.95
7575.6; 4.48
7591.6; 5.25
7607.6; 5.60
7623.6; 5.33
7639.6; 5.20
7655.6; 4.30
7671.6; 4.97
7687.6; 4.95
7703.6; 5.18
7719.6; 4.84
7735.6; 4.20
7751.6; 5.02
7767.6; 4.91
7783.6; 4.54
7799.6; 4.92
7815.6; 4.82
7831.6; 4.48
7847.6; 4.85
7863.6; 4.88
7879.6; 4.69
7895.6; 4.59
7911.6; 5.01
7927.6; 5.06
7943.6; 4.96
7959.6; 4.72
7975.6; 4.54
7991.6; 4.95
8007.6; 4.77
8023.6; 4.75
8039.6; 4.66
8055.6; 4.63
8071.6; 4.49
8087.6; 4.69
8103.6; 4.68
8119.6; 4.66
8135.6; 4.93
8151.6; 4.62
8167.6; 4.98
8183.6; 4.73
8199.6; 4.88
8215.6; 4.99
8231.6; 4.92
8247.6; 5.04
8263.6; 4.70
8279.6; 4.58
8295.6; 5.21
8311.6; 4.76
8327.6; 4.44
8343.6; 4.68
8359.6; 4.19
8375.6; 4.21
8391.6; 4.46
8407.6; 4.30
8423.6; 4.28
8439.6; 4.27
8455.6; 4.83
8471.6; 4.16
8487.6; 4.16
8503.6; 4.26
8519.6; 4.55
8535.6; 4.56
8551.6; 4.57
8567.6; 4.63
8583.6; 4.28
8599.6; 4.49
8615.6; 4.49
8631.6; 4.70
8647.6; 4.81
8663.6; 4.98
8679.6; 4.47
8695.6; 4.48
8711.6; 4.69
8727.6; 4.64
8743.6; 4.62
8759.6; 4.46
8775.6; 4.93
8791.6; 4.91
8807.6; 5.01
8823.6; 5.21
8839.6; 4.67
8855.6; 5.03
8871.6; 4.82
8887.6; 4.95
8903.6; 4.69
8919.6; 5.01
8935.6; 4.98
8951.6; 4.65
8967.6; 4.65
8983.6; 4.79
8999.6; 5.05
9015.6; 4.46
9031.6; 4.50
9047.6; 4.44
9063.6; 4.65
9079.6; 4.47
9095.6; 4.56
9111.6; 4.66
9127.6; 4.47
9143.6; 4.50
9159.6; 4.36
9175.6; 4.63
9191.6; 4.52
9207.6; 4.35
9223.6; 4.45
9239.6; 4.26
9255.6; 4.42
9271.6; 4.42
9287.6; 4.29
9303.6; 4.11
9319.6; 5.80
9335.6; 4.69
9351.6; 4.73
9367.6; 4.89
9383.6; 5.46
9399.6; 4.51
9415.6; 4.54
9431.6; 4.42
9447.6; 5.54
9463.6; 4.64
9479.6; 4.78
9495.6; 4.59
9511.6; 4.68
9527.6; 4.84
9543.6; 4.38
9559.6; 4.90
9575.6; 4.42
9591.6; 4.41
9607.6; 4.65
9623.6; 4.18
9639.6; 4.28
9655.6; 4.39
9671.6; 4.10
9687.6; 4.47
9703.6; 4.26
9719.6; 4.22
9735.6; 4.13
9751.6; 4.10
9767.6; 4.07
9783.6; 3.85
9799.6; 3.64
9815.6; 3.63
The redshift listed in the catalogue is 0.179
